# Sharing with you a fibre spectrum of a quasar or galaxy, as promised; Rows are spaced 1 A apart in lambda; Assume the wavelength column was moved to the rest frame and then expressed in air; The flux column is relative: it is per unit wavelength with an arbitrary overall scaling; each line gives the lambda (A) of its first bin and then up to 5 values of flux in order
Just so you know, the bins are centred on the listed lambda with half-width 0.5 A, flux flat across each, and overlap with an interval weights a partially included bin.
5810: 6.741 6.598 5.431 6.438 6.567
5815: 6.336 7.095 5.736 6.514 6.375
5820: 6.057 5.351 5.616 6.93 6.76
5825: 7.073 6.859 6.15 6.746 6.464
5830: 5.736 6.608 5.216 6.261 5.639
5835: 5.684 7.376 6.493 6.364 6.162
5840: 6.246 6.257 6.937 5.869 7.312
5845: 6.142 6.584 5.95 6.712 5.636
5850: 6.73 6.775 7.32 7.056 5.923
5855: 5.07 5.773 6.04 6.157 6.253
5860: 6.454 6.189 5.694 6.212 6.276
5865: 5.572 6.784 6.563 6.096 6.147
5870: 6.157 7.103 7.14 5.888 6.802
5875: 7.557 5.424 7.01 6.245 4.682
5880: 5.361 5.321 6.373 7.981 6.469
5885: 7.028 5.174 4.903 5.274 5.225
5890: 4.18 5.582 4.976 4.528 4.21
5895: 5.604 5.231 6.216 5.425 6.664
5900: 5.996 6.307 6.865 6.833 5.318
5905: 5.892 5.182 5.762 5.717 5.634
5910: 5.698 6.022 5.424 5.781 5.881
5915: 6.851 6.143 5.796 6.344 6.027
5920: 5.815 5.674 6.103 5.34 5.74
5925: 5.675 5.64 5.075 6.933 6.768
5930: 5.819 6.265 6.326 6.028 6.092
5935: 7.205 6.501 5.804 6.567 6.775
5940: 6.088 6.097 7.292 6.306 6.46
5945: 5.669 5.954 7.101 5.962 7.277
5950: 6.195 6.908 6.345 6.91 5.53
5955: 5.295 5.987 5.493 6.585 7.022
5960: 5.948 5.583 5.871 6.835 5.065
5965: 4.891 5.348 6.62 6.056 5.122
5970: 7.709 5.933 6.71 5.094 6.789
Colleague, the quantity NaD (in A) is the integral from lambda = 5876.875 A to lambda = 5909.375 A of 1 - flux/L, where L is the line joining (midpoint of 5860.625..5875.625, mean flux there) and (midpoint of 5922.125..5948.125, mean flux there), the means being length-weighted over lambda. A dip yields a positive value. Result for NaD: 3.16 A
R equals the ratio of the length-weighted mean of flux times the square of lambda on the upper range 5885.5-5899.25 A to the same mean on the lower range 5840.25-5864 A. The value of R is 0.8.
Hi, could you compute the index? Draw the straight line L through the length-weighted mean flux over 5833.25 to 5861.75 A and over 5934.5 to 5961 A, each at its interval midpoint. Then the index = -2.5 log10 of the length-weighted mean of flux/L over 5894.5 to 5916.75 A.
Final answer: 0.07 mag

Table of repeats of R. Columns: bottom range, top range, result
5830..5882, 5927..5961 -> 1.04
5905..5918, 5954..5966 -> 1.01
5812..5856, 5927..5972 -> 1.02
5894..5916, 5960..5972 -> 1.03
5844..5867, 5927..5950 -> 1.05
